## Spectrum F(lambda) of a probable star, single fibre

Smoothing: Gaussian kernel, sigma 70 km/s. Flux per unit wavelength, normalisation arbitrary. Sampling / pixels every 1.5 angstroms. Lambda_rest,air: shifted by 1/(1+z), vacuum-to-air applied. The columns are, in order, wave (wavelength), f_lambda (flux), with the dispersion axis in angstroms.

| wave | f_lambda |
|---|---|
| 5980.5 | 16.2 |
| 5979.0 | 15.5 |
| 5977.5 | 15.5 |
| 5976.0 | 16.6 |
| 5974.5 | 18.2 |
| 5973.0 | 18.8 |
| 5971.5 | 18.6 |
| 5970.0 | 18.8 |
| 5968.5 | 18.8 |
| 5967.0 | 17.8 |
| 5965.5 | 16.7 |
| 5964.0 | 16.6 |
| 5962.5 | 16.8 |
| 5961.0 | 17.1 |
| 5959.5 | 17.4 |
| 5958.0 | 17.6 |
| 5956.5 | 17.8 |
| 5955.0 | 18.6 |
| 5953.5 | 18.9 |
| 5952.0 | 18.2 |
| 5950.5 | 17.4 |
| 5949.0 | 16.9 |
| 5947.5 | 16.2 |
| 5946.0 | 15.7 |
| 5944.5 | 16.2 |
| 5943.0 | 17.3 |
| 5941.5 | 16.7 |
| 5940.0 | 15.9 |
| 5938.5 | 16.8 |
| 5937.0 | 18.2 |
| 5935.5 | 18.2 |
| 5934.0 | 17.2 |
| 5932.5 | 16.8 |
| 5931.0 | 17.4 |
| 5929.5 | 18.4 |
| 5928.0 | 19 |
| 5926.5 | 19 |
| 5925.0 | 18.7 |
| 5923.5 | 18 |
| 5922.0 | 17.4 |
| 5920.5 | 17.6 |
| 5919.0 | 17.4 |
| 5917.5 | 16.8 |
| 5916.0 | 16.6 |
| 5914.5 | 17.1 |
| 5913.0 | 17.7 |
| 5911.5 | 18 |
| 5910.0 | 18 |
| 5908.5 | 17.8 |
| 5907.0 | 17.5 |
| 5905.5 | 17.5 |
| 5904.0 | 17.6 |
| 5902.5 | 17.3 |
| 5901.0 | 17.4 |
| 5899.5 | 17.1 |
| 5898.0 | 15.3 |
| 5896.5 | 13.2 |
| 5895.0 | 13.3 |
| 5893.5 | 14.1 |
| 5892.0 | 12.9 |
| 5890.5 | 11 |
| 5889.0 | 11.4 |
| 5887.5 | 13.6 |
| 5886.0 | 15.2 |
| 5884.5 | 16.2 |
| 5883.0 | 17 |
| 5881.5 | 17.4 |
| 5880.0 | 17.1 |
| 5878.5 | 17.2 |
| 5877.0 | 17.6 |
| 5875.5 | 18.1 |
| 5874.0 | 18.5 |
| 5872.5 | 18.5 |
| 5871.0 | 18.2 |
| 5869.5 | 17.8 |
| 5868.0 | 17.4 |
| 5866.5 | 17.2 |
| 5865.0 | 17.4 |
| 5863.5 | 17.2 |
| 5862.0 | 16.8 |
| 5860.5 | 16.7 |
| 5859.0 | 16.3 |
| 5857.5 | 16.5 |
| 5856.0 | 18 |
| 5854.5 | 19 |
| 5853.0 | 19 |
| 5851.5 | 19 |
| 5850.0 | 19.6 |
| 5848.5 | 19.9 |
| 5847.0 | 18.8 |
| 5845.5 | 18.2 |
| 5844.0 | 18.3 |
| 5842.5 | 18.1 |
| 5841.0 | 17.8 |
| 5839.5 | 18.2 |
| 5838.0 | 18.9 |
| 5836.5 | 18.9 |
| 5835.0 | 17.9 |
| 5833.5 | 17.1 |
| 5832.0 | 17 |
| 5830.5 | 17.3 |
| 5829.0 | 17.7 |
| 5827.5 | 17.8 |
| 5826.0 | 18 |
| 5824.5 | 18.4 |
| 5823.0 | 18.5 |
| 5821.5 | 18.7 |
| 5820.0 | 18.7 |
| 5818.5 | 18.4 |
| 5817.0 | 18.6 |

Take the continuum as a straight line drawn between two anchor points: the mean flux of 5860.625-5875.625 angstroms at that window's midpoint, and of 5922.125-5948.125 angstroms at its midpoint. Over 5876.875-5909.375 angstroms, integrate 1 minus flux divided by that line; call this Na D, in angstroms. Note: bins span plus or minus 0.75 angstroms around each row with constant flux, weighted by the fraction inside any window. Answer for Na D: 3.5 angstroms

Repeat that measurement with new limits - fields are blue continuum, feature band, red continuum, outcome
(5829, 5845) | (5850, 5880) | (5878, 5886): -0.88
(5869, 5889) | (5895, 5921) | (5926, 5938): 0.82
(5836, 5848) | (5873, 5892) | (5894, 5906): 1.13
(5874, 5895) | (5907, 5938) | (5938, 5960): -2.52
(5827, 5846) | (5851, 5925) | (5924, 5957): 4.04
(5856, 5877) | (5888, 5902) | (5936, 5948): 2.56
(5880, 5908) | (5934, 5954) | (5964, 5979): -0.37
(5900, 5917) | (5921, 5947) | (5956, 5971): 0.09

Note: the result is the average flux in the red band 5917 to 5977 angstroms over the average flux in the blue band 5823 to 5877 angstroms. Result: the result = 0.98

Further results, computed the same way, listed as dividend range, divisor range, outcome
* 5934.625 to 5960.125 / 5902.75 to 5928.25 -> 0.98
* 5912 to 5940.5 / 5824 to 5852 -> 0.96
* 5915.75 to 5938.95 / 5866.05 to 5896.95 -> 1.12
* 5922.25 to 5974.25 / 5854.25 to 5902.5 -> 1.08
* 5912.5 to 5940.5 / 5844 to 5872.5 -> 0.98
